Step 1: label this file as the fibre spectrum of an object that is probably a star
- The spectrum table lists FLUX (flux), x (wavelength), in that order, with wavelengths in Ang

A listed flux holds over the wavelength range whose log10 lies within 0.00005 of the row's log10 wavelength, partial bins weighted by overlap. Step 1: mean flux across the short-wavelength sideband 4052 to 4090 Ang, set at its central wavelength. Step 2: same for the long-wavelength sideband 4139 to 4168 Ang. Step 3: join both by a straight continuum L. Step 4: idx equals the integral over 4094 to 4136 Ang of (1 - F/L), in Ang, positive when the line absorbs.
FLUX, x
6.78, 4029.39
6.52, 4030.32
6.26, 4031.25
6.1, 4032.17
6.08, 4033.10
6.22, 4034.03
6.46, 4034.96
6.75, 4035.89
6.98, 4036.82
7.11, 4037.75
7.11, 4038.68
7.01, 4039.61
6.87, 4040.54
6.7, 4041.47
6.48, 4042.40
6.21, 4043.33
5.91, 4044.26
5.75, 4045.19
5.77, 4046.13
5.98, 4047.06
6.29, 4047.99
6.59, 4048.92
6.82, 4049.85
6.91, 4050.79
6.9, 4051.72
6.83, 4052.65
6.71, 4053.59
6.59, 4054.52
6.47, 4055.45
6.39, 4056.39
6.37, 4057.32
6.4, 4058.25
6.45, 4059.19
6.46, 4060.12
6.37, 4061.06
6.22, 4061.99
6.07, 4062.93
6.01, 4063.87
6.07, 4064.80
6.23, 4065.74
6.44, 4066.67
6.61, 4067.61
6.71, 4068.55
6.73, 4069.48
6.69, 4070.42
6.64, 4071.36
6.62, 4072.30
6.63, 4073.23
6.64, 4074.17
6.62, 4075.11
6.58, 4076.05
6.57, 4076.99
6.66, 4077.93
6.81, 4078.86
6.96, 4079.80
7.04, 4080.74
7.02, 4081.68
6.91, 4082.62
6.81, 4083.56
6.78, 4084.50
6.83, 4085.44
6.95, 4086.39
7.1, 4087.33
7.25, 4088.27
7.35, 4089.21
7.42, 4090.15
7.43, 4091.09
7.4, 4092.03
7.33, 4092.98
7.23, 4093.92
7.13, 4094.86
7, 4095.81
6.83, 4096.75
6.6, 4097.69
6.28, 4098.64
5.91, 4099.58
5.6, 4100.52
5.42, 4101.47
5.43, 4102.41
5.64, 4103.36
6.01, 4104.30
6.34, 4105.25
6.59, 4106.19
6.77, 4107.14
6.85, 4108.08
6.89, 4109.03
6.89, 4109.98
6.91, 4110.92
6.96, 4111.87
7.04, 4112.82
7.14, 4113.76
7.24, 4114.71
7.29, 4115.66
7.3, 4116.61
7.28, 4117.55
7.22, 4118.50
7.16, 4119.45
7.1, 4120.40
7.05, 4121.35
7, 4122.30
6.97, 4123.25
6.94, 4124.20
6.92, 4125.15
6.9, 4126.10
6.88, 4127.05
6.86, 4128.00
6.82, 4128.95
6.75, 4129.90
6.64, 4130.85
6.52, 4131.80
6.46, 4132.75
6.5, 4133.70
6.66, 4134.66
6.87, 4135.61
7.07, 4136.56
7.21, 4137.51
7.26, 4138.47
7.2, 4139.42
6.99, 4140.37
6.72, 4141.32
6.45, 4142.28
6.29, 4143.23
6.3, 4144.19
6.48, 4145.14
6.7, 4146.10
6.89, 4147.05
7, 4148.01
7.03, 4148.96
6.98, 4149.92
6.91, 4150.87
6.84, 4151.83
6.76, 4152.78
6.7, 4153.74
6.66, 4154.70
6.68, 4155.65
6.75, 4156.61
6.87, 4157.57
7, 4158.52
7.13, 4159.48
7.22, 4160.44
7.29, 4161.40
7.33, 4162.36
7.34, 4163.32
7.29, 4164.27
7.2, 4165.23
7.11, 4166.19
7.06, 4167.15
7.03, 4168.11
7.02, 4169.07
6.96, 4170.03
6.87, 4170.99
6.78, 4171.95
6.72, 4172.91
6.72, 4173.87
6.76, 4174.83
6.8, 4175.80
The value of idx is 0.4 Ang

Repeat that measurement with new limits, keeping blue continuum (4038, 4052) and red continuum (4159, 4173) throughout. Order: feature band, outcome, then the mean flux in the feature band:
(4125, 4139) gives 0.22 Ang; 6.82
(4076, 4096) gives -1.01 Ang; 7.03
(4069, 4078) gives 0.00 Ang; 6.64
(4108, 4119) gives -0.41 Ang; 7.09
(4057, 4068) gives 0.46 Ang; 6.31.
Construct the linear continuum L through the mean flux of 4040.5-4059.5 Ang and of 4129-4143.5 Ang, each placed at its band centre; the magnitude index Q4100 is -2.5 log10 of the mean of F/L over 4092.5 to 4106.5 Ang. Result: 0.05 mag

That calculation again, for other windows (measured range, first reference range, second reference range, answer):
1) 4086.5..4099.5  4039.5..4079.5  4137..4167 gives -0.07 mag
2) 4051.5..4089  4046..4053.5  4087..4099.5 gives 0.03 mag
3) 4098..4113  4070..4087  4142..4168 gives 0.08 mag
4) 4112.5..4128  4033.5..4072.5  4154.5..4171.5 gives -0.04 mag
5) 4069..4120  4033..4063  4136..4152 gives -0.02 mag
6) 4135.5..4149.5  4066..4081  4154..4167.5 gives 0.02 mag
